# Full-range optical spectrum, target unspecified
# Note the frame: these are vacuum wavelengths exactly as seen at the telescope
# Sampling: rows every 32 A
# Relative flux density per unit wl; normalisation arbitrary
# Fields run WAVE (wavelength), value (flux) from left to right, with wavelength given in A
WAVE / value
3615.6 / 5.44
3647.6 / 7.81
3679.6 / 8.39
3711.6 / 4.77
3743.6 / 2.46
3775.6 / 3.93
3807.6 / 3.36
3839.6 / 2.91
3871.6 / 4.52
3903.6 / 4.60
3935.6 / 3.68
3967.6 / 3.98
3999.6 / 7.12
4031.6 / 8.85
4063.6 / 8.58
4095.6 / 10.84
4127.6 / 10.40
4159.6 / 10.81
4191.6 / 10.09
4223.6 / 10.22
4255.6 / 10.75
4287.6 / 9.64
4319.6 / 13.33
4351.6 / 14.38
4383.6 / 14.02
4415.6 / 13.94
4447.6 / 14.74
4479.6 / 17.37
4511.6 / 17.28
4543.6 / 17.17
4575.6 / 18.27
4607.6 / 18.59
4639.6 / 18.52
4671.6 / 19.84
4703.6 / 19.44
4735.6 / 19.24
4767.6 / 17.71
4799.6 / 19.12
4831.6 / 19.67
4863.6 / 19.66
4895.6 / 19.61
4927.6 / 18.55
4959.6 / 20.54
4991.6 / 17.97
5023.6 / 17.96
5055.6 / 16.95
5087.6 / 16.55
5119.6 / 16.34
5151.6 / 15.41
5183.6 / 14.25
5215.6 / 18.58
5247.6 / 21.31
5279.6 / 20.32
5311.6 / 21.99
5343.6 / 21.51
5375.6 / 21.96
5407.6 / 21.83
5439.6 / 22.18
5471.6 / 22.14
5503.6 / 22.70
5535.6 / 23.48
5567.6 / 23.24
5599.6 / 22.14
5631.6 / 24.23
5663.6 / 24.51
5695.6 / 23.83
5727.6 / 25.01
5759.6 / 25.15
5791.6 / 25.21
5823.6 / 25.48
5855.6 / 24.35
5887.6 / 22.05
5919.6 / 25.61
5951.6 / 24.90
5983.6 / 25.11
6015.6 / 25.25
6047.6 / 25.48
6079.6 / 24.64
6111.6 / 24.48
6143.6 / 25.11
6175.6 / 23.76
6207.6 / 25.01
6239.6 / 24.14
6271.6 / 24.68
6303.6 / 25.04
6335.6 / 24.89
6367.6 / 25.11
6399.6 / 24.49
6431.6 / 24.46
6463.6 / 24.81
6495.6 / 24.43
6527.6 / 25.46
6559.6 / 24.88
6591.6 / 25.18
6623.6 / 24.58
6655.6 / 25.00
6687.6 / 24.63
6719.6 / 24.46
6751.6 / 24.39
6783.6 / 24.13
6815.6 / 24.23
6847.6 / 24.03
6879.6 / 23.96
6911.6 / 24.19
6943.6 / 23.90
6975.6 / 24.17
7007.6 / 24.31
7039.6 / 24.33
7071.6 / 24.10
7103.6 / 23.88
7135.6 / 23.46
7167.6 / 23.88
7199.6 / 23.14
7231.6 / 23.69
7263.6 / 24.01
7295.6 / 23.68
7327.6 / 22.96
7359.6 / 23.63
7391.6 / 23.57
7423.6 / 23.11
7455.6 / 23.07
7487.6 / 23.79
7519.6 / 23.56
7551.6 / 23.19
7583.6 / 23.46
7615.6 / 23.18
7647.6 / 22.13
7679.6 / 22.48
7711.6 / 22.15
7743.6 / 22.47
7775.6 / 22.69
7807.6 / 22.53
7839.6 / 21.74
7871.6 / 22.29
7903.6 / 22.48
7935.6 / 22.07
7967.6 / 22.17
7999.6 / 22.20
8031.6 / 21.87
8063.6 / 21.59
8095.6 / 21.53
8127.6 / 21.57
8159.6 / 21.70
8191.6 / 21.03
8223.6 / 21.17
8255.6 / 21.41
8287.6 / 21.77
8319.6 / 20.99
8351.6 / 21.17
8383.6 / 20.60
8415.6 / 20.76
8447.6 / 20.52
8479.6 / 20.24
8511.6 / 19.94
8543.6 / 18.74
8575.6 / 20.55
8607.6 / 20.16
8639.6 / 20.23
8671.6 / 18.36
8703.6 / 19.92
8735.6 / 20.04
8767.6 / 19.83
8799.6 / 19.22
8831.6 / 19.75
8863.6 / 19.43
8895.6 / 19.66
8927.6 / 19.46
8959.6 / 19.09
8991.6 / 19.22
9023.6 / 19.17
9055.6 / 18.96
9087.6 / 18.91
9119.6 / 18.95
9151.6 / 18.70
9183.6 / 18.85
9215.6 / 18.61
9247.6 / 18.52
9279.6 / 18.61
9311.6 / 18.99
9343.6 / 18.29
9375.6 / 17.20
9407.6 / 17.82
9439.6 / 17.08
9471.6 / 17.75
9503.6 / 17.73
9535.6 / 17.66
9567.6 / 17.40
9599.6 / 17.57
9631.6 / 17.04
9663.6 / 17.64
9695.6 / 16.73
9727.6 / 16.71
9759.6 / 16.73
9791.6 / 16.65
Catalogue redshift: -0.001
